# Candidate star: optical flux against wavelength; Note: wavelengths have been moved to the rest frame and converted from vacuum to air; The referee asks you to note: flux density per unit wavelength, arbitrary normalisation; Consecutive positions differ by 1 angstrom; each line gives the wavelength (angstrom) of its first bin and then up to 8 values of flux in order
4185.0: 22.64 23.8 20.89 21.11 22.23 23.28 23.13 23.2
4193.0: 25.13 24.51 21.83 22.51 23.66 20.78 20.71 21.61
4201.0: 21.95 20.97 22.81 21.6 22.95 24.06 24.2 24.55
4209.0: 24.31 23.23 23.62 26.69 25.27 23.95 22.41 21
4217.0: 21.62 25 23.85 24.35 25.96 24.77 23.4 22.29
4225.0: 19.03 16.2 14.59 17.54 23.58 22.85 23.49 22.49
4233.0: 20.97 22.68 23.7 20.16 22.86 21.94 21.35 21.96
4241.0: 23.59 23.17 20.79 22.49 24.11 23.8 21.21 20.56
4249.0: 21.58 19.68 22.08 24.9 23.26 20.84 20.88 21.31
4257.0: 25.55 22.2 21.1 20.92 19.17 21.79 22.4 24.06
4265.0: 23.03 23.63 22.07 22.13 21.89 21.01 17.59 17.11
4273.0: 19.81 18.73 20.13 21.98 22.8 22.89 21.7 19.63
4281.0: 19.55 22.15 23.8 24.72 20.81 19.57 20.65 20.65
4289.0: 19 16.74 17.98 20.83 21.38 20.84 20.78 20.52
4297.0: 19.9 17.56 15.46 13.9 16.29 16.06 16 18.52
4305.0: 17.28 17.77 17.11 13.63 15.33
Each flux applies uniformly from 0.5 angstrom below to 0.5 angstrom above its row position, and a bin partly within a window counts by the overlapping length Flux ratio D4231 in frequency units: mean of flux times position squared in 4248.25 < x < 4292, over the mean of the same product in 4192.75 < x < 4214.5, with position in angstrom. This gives 0.9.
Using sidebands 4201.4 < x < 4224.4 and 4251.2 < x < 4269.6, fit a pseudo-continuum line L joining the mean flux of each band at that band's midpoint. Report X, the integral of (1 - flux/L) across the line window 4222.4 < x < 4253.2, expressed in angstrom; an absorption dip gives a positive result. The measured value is 1.6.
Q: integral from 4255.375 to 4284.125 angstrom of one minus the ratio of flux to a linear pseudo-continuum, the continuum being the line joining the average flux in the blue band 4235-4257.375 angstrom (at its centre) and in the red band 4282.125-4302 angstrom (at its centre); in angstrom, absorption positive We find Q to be -0.96 angstrom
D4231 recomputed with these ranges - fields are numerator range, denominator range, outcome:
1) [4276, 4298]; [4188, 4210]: 0.95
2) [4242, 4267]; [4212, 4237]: 1.01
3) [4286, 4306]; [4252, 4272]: 0.86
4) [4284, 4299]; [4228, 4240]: 0.92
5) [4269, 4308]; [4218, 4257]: 0.90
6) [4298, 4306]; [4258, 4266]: 0.76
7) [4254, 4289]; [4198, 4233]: 0.97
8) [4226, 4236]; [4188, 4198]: 0.93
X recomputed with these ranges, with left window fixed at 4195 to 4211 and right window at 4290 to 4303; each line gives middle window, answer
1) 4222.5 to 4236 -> 0.30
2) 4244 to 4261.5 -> -1.40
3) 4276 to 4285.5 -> -1.48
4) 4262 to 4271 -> -1.15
